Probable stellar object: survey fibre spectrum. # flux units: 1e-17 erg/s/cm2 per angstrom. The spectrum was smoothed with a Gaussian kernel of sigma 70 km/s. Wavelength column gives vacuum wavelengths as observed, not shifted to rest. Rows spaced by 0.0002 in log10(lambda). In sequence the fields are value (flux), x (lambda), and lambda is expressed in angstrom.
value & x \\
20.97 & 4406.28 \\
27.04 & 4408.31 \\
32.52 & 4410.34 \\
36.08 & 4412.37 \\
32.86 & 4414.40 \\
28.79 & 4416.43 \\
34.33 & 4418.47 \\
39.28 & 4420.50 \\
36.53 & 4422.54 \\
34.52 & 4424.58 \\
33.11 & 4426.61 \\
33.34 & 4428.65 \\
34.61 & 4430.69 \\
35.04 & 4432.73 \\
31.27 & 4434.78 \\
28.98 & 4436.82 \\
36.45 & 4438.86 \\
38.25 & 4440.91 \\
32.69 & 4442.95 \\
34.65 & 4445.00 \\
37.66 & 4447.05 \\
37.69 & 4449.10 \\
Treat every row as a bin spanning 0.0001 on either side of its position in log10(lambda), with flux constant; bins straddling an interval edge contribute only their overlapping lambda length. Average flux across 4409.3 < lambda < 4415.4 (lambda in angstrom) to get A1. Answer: 33.8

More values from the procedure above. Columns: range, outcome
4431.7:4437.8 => 31.8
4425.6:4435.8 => 33.5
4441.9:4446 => 33.7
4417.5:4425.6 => 36.2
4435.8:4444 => 34.1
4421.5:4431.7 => 34.4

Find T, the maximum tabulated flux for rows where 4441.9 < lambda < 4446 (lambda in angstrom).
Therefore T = 34.65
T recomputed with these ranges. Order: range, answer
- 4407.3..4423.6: 39.28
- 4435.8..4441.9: 38.25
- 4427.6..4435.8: 35.04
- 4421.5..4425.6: 36.53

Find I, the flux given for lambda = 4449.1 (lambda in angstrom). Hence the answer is 37.69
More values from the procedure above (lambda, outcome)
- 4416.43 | 28.79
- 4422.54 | 36.53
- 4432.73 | 35.04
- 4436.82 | 28.98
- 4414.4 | 32.86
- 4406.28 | 20.97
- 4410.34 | 32.52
